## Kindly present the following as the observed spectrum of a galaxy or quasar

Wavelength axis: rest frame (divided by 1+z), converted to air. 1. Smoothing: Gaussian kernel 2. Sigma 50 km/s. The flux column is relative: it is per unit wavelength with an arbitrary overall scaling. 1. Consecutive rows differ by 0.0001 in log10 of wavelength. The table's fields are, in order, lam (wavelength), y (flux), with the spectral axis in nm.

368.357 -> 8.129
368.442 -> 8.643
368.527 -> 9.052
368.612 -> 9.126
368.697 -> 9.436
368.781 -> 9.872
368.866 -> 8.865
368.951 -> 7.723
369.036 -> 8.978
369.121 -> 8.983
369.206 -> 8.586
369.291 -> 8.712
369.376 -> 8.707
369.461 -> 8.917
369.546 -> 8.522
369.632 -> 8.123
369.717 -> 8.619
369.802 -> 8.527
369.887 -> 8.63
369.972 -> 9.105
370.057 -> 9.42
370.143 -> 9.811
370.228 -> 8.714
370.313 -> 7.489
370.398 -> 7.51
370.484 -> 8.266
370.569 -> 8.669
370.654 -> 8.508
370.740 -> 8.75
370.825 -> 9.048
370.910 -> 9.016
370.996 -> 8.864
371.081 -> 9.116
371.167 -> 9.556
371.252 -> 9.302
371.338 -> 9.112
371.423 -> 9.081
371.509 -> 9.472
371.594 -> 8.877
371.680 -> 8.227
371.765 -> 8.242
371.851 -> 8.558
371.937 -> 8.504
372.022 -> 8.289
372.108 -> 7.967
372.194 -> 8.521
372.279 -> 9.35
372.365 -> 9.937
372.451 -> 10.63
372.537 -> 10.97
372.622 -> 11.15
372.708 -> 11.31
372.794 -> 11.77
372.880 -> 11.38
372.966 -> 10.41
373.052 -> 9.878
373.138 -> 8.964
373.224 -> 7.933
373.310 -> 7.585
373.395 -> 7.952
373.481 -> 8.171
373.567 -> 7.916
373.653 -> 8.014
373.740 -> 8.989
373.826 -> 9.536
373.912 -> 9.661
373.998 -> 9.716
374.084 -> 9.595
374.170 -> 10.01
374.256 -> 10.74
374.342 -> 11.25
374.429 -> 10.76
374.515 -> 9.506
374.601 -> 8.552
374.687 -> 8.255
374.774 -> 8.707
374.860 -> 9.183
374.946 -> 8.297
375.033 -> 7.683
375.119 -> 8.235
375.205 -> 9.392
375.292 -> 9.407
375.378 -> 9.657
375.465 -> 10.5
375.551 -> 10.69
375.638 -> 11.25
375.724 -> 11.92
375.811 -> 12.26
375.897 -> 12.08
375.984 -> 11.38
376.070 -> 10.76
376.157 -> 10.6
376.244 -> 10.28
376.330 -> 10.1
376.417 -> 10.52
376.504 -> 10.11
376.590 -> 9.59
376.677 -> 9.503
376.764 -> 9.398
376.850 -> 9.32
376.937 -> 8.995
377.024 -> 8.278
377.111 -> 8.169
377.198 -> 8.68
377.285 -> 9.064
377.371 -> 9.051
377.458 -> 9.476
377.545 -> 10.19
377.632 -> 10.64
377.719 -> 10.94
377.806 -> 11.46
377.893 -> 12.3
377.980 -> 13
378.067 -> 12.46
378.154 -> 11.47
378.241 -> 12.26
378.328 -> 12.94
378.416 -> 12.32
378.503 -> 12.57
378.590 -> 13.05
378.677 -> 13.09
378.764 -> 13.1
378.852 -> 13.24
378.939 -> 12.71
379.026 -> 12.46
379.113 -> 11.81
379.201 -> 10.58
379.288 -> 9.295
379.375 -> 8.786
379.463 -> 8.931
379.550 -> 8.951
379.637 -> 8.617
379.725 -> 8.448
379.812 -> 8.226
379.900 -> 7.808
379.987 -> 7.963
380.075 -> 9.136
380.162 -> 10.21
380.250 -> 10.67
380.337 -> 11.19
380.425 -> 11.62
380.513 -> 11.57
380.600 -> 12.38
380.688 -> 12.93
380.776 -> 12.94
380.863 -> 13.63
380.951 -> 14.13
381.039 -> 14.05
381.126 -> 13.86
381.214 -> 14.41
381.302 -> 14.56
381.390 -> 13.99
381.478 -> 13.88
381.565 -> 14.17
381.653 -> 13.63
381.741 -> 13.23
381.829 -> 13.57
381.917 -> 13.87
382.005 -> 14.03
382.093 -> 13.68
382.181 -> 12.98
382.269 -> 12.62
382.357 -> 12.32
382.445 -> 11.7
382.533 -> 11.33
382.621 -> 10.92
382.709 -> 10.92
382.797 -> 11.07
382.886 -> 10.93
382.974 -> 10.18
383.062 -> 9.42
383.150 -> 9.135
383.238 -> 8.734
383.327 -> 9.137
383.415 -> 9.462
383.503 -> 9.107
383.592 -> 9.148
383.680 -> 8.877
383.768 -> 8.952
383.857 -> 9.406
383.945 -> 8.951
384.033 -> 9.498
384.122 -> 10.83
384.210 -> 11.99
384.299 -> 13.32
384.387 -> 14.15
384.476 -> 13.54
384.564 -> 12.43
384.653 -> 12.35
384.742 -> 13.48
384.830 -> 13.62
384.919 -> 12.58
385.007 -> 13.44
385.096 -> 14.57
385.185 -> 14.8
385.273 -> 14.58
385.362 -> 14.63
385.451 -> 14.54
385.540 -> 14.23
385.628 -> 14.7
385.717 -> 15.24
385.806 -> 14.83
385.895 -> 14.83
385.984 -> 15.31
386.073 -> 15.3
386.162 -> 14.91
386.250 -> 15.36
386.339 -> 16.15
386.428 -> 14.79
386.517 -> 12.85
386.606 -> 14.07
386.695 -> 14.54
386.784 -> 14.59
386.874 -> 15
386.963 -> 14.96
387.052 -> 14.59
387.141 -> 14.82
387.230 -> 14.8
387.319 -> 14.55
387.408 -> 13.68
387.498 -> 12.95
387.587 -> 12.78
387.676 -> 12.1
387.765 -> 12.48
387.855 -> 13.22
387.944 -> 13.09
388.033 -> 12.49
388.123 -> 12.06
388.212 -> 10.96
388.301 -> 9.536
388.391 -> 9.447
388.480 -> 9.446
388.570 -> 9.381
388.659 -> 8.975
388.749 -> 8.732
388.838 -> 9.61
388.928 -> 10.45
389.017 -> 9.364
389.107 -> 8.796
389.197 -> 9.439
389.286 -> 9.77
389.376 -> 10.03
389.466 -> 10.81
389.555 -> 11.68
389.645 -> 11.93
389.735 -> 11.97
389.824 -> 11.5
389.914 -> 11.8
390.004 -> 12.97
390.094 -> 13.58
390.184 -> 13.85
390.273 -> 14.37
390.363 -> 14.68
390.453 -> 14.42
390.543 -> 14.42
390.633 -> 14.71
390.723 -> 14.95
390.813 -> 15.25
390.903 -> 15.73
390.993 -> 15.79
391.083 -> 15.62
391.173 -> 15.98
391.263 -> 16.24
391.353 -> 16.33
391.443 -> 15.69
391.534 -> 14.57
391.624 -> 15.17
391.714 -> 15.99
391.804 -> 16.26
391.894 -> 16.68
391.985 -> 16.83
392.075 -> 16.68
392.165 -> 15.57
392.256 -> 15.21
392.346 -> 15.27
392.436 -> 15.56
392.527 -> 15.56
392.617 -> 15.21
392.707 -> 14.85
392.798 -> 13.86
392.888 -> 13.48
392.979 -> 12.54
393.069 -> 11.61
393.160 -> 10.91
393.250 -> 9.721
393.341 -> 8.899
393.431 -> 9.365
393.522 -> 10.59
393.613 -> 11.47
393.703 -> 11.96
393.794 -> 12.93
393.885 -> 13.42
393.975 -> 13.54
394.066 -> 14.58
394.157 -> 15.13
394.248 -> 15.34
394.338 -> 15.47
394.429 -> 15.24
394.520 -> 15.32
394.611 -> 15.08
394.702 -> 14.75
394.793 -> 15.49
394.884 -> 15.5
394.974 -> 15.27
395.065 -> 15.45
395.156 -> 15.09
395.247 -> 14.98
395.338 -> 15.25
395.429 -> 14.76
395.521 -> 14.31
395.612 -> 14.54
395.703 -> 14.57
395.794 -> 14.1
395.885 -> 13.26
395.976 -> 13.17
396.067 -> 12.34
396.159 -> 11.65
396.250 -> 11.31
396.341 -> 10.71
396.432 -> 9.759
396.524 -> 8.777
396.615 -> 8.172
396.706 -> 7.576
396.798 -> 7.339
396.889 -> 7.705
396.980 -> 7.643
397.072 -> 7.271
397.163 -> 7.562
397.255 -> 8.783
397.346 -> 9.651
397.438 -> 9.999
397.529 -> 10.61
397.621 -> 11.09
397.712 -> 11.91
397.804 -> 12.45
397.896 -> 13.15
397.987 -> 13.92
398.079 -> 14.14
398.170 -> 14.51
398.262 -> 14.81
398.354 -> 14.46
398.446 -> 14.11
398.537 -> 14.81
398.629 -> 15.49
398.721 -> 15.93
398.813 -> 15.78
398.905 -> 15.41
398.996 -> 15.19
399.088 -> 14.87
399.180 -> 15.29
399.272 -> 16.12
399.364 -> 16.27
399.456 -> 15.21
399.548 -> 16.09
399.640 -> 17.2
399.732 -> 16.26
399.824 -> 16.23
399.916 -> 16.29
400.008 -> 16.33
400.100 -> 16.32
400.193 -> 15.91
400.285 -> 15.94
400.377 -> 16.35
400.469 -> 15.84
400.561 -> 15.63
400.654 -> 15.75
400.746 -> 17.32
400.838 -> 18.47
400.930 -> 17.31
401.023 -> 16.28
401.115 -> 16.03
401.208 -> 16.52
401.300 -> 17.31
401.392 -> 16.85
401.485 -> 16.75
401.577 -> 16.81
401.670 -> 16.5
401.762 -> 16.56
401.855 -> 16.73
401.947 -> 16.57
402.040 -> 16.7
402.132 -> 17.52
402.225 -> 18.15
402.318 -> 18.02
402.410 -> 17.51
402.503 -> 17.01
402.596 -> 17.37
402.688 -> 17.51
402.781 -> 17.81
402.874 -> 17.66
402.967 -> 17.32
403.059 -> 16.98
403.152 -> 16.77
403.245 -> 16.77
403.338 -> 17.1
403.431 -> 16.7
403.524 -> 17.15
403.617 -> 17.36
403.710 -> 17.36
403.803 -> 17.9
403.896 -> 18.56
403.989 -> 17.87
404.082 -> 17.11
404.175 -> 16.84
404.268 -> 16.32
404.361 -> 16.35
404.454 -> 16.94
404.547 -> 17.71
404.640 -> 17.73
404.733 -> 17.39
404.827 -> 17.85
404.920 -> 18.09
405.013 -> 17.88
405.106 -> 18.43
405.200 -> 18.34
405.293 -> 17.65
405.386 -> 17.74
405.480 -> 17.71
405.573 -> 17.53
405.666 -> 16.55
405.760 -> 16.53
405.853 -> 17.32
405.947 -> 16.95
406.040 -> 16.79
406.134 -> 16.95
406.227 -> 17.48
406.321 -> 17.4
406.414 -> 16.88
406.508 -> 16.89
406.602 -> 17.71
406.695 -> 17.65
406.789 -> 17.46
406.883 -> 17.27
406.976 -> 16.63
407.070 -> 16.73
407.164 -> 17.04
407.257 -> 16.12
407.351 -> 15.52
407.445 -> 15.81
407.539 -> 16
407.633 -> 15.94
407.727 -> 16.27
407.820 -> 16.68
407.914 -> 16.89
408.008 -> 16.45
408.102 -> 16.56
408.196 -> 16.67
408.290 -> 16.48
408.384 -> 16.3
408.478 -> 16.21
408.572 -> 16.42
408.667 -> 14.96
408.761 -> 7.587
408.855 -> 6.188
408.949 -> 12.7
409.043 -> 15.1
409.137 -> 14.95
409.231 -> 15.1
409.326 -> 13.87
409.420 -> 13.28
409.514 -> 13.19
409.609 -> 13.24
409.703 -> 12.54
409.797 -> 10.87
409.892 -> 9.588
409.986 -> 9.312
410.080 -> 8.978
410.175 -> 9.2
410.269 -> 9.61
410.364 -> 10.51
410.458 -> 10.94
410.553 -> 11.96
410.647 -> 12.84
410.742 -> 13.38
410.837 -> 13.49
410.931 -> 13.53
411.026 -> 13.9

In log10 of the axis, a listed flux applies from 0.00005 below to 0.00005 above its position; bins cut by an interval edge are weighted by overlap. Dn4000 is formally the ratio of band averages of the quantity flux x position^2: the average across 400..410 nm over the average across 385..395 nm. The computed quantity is 1.3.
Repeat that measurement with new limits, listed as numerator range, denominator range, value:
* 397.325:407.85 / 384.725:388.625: 1.30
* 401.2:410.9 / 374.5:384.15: 1.67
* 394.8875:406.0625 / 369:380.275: 1.80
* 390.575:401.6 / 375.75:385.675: 1.33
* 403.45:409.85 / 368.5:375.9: 2.09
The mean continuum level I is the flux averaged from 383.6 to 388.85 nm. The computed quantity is 12.9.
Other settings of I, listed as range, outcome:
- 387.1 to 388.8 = 11.9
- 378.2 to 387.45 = 12.4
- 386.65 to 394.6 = 13.3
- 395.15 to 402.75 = 14.4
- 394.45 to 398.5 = 12.3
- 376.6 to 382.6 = 11.5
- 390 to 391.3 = 14.9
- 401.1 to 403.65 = 17.1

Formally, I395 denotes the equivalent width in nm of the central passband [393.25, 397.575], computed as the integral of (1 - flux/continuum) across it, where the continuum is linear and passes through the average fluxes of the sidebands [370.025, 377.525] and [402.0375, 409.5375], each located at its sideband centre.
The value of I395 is 0.61 nm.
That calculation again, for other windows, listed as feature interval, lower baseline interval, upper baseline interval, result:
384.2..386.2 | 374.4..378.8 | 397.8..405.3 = -0.248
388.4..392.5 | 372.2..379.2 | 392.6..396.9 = -0.349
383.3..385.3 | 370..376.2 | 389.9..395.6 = 0.103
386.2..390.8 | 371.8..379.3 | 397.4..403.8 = 0.223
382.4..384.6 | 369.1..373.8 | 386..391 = 0.214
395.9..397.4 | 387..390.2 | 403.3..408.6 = 0.498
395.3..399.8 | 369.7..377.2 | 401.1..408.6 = 0.745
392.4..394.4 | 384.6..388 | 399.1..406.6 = 0.309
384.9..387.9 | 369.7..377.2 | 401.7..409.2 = -0.482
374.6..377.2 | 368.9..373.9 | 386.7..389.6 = -0.012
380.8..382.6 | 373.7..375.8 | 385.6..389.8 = -0.356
